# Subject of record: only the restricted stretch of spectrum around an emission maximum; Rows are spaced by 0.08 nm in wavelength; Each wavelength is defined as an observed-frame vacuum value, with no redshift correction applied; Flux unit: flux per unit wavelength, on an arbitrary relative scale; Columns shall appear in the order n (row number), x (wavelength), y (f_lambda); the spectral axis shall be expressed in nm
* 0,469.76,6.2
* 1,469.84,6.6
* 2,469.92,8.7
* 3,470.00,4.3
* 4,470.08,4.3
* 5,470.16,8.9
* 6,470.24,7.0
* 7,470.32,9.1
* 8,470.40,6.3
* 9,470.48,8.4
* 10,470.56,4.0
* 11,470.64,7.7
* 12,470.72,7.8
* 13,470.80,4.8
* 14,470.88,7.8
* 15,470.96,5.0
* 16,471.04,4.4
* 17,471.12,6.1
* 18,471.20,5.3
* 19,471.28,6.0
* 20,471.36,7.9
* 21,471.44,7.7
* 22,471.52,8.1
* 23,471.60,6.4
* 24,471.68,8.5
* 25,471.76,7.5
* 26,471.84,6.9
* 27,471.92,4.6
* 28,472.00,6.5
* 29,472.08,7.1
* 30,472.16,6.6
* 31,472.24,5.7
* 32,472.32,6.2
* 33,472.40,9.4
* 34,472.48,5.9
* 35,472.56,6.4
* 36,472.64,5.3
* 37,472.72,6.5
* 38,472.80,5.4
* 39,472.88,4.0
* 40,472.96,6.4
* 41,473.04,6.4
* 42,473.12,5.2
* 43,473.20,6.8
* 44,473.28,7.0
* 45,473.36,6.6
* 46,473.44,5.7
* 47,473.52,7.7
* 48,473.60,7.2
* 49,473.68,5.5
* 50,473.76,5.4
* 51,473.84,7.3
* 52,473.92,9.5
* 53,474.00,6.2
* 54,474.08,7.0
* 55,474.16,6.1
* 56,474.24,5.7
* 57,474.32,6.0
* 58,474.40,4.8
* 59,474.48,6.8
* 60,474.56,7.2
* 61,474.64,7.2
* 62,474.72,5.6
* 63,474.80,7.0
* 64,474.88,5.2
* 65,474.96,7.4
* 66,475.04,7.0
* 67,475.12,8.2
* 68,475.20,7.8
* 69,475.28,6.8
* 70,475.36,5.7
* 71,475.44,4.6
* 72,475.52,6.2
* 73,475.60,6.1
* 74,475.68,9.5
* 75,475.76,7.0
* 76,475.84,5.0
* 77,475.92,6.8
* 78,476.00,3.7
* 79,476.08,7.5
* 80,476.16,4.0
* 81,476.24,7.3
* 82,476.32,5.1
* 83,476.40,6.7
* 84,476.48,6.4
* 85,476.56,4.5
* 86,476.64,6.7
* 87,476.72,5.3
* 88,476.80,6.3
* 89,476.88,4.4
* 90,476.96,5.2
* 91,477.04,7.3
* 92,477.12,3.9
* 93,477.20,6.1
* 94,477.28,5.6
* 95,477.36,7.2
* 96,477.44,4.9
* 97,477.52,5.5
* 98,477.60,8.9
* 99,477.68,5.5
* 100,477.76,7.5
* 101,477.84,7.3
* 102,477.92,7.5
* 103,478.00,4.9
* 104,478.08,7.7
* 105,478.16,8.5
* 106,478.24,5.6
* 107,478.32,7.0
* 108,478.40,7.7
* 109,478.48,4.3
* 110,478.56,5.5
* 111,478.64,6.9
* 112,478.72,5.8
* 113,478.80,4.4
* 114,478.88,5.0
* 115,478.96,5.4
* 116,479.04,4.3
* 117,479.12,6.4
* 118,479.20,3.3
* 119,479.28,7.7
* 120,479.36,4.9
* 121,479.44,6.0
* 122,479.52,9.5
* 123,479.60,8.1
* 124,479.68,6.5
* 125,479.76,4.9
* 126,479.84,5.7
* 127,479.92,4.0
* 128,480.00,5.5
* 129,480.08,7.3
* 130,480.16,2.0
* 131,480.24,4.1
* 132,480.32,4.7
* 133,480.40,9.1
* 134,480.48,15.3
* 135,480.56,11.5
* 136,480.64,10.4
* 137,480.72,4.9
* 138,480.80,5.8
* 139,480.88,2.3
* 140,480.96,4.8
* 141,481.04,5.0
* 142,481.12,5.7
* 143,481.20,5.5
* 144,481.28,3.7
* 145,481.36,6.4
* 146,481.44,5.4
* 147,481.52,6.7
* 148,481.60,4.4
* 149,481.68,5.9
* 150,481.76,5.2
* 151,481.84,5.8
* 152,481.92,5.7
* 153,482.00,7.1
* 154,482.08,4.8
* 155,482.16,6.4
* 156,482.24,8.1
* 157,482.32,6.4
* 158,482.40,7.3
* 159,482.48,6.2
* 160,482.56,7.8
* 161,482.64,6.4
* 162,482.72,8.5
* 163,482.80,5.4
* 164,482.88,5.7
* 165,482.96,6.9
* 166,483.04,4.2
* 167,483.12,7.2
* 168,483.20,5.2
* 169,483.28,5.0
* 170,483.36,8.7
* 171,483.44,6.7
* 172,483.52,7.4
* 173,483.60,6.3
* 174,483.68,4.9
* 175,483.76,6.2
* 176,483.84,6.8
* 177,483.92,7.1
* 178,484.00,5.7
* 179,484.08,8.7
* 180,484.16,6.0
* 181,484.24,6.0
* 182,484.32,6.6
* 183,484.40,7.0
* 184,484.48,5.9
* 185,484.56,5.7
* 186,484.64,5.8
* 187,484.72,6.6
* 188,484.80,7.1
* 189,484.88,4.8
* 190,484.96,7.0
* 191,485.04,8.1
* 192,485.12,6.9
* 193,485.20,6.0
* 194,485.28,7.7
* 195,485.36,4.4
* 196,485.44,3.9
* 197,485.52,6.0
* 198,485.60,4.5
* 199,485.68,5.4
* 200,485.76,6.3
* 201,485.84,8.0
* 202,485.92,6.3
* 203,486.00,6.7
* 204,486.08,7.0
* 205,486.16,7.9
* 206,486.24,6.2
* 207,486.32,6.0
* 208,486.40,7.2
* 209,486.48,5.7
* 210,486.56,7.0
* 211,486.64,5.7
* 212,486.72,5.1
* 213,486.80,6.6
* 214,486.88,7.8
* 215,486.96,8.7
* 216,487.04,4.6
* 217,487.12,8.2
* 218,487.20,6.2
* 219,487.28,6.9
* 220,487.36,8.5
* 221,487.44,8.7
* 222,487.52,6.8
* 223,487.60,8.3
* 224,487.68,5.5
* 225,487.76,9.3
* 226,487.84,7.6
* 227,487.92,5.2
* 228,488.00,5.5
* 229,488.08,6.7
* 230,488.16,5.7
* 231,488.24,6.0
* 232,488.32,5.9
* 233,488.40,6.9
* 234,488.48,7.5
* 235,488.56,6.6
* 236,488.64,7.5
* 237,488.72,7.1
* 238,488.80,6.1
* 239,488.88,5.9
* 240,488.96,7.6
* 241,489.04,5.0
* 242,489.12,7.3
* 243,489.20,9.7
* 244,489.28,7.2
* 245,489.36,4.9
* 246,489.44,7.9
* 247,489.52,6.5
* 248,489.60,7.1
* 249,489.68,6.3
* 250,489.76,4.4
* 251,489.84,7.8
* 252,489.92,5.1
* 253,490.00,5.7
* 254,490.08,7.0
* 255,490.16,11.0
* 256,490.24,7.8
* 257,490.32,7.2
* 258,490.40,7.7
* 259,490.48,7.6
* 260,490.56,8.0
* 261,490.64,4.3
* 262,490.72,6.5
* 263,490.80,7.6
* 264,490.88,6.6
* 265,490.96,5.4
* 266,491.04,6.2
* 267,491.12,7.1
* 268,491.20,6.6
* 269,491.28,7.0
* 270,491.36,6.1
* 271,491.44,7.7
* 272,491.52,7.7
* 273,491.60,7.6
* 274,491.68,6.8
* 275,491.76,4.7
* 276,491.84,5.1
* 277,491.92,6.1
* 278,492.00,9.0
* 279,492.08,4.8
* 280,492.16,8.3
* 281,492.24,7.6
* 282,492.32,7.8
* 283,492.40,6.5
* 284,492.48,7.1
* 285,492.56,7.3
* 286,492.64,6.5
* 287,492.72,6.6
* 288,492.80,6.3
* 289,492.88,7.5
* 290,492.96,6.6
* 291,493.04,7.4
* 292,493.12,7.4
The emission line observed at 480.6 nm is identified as H-gamma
